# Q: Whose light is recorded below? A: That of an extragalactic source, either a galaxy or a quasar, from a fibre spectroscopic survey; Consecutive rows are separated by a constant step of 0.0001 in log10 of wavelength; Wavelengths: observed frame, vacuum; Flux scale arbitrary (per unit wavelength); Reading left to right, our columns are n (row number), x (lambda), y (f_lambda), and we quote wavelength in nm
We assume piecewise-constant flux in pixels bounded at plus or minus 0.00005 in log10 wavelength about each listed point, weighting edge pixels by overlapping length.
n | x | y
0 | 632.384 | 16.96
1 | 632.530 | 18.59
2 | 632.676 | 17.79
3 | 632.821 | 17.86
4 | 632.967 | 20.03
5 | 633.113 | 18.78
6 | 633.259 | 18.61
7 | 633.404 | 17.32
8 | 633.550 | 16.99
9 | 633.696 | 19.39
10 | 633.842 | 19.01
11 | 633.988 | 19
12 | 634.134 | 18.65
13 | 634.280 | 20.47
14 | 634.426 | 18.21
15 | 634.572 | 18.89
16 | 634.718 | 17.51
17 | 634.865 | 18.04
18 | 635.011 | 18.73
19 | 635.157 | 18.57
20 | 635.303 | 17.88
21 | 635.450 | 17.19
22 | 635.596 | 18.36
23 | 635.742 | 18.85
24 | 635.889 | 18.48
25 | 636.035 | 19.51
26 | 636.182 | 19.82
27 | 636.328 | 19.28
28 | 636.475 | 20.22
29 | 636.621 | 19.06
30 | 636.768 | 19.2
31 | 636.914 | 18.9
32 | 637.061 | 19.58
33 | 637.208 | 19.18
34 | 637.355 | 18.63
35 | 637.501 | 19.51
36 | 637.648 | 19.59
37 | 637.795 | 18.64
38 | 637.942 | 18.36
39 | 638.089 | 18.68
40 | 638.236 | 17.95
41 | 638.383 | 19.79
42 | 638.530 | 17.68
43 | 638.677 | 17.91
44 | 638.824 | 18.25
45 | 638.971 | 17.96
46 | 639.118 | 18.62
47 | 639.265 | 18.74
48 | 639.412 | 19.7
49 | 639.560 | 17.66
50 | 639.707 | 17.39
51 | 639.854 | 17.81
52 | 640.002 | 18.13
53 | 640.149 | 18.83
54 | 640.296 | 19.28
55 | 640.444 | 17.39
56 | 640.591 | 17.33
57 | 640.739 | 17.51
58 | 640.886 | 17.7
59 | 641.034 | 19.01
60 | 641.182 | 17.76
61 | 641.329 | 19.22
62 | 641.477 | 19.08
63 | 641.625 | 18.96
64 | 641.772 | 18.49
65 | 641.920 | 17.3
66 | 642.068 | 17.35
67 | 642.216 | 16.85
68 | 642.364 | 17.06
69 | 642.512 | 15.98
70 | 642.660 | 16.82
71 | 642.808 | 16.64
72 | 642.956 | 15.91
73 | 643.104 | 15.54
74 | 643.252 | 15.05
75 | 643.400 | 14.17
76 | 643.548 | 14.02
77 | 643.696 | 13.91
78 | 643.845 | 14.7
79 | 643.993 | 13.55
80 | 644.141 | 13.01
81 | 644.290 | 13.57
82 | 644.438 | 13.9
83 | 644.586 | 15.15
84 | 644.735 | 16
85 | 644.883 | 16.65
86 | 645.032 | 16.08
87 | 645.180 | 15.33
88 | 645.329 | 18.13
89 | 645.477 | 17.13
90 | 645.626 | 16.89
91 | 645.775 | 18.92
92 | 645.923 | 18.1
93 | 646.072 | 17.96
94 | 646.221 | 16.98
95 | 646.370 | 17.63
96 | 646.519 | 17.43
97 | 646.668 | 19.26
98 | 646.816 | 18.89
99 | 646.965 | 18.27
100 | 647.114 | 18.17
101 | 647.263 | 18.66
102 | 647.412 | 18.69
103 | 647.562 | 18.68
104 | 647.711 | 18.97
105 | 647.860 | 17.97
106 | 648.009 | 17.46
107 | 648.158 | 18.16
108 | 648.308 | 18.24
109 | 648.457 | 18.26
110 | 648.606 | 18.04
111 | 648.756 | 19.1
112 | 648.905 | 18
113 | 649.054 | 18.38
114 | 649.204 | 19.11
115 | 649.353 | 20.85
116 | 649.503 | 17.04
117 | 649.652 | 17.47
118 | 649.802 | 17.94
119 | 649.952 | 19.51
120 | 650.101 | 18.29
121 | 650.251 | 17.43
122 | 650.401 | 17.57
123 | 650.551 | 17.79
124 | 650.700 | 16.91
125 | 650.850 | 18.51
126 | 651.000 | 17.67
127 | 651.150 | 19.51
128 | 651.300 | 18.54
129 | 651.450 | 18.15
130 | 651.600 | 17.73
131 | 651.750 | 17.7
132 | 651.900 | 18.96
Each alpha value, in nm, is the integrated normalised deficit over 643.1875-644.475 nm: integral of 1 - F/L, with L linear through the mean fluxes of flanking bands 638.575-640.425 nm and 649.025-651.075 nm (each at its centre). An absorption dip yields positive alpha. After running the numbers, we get 0.30 nm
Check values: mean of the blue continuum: 18.3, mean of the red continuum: 18.2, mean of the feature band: 14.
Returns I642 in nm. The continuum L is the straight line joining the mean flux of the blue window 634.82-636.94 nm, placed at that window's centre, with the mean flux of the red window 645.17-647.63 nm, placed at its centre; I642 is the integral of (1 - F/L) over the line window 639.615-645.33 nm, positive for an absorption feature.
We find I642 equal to 0.55 nm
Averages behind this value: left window 18.8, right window 18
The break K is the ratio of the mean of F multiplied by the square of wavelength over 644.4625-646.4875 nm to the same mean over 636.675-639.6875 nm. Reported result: 0.93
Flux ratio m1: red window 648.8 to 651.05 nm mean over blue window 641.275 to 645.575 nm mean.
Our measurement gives 1.1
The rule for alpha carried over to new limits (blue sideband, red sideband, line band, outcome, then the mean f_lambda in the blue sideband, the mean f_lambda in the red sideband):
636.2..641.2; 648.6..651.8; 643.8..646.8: 0.33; 18.6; 18.2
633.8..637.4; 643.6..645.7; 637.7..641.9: -0.29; 18.8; 15.3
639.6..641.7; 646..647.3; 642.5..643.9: 0.23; 18.2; 18.1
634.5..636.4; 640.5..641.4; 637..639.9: -0.05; 18.5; 18.1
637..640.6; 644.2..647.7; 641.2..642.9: 0.03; 18.5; 17.3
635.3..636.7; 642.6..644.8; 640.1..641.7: -0.21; 18.9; 14.8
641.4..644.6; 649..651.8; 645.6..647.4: -0.13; 15.8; 18.2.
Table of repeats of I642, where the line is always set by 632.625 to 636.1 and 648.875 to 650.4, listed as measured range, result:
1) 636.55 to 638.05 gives -0.05 nm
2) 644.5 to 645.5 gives 0.12 nm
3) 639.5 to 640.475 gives 0.02 nm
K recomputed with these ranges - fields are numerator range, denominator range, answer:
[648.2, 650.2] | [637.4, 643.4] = 1.06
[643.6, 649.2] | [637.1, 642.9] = 0.96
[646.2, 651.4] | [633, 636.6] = 1.02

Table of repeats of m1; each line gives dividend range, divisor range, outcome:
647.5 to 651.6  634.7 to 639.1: 0.98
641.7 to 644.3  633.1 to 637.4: 0.83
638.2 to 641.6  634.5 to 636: 1.00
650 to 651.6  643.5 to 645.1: 1.24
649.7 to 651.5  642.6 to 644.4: 1.23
